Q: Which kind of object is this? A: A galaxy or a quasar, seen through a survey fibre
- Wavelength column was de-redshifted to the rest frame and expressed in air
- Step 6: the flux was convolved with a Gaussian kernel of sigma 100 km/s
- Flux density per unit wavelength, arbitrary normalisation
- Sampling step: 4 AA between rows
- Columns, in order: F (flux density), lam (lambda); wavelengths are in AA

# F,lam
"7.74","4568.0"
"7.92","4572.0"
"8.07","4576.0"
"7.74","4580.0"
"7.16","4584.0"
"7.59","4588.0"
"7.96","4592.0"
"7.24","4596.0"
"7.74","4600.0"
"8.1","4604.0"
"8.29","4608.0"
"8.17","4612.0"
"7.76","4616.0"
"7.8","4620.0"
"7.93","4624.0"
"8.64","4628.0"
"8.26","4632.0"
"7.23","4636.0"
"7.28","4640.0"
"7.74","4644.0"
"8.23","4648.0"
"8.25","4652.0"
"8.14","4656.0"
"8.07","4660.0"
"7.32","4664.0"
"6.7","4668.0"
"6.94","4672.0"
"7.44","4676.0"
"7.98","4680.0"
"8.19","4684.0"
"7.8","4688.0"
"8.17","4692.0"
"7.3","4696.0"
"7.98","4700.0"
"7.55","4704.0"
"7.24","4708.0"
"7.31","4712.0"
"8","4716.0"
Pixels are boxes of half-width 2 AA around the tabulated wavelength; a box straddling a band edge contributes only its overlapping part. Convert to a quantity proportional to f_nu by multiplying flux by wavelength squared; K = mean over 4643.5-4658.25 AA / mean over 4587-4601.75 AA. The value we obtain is 1.1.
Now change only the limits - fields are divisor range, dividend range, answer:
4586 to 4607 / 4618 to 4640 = 1.03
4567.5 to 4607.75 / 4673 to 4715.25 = 1.04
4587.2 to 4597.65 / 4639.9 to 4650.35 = 1.06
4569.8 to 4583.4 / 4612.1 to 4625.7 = 1.02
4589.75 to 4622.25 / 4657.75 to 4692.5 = 0.99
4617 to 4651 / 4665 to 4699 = 0.98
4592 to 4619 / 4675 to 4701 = 1.03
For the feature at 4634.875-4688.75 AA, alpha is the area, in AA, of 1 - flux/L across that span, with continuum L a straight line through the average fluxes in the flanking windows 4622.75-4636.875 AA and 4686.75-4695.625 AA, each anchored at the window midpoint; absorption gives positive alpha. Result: 2.1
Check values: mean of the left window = 8.08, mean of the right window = 7.88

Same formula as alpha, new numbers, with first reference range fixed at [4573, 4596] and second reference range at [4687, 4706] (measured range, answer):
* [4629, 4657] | -0.64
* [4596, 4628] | -1.13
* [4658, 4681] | 1.05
